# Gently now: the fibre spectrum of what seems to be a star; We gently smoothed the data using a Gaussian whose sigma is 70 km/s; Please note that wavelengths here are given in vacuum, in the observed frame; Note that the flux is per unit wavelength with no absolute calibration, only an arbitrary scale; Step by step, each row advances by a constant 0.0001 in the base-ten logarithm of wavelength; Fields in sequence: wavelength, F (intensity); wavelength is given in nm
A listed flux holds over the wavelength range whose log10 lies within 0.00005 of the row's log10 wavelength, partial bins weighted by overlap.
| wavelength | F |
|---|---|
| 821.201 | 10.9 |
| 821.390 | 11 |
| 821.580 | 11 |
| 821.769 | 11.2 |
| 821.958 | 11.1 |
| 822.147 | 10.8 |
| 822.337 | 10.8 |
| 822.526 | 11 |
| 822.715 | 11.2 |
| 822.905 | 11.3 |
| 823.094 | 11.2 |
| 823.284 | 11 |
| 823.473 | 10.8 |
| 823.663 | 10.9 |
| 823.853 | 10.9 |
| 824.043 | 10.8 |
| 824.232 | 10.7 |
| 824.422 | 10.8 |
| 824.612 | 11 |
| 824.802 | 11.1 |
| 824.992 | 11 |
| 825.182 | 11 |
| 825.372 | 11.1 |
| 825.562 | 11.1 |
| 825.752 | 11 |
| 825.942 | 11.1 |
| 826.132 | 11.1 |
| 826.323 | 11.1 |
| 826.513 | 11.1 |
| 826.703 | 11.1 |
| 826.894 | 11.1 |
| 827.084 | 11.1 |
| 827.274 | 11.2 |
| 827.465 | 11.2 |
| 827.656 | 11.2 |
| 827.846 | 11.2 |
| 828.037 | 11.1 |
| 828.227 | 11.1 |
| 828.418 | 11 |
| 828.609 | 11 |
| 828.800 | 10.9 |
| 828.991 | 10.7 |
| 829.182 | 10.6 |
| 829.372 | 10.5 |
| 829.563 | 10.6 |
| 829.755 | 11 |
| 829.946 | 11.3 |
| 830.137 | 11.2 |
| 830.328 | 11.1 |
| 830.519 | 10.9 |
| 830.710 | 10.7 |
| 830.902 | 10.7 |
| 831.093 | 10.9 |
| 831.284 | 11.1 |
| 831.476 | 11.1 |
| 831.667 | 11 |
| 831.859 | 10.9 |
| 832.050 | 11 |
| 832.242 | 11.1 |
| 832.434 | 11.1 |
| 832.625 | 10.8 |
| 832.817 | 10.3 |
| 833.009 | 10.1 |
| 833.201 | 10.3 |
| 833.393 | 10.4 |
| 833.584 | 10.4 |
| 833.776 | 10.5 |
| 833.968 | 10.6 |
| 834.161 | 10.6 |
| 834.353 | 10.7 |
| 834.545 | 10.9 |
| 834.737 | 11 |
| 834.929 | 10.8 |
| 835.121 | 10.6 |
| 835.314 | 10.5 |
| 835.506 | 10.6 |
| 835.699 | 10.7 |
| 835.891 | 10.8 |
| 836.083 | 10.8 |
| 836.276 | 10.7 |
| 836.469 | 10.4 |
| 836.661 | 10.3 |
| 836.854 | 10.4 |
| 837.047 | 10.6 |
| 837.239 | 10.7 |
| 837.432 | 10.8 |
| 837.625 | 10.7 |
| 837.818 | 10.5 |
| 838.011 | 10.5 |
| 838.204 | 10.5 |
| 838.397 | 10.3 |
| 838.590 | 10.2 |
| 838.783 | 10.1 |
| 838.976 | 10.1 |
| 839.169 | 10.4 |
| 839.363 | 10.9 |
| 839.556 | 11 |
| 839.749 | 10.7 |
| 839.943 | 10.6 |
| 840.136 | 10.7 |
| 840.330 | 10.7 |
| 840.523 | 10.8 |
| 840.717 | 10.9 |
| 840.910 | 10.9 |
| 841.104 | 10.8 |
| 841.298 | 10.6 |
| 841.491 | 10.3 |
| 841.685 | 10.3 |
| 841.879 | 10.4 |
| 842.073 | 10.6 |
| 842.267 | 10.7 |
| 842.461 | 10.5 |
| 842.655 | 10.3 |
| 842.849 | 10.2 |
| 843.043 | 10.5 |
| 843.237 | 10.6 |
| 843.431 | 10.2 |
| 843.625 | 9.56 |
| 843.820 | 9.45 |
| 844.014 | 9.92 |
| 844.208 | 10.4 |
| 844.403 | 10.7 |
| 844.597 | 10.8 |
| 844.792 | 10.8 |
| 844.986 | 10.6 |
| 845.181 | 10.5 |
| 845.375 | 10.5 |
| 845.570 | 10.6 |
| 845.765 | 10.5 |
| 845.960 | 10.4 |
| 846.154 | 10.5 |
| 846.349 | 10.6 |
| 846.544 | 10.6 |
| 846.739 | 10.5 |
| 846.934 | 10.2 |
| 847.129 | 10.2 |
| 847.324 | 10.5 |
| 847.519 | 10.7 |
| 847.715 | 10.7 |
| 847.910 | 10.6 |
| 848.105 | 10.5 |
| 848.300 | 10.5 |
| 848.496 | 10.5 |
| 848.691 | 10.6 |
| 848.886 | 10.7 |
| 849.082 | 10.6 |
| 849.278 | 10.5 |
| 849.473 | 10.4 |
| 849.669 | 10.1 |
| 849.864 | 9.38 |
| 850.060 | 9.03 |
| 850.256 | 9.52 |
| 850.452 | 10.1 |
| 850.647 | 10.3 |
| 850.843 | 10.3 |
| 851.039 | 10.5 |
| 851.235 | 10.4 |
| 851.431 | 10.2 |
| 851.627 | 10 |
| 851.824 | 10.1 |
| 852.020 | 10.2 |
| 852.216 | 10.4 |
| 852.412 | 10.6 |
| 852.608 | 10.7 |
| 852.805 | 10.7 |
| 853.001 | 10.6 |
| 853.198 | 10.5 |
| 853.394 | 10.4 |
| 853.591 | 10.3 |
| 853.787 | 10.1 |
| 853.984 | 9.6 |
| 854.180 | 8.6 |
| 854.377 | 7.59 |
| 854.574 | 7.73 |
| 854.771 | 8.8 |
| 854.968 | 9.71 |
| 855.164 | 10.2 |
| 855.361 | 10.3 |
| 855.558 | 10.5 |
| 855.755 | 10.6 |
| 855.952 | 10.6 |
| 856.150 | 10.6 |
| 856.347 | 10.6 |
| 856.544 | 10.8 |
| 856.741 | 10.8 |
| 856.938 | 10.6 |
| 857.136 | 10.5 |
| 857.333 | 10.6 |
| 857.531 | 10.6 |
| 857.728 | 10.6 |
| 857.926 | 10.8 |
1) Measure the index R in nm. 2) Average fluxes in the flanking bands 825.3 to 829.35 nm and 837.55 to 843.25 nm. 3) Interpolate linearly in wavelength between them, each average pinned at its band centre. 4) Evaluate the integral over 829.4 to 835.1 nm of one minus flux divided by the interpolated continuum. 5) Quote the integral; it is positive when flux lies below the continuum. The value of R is 0.034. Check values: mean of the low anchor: 11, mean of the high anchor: 10.5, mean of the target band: 10.8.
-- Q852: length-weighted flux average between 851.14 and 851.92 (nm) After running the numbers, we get 10.2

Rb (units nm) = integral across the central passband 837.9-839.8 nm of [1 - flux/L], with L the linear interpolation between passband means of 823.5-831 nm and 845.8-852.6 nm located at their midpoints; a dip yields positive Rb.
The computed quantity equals 0.03 nm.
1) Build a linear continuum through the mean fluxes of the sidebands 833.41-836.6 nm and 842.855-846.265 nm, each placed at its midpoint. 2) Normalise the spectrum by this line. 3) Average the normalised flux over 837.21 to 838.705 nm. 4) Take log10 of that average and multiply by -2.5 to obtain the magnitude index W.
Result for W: 0.01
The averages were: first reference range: 10.7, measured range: 10.5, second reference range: 10.4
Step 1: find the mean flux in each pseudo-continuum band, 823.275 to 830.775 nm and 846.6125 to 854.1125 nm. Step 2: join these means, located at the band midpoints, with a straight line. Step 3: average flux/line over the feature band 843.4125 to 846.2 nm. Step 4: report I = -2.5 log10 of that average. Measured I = 0.010 mag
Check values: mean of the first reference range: 11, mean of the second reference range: 10.3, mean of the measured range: 10.4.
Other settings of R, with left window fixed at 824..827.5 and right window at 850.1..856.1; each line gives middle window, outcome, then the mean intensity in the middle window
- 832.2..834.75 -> 0.03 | 10.6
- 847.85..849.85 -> -0.06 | 10.5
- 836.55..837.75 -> 0.00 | 10.6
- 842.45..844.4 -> 0.04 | 10.2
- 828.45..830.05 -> 0.01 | 10.8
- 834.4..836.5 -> -0.01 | 10.7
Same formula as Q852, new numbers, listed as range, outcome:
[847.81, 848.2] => 10.6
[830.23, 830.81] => 10.9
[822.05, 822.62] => 10.9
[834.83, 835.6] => 10.6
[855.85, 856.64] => 10.6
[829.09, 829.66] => 10.6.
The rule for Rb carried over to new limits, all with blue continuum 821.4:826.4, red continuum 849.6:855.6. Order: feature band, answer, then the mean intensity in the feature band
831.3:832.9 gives -0.04 nm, 10.9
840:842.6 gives -0.07 nm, 10.6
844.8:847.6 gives -0.10 nm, 10.5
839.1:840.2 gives -0.03 nm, 10.7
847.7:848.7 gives -0.05 nm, 10.6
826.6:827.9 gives -0.03 nm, 11.2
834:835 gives -0.02 nm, 10.8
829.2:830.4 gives -0.02 nm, 10.9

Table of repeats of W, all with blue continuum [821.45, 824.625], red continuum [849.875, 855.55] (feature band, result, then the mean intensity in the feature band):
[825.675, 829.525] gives -0.02 mag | 11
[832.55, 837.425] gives 0.00 mag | 10.6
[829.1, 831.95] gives -0.02 mag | 10.9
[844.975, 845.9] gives -0.04 mag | 10.5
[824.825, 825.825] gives -0.02 mag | 11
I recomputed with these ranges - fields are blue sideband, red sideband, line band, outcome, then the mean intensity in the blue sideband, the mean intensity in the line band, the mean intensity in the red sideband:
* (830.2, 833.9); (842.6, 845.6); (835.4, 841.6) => -0.01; 10.8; 10.6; 10.3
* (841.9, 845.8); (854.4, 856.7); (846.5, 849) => -0.03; 10.4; 10.5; 9.98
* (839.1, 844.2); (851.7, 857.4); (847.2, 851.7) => 0.00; 10.5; 10.3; 10.1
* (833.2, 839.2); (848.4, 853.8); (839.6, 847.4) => -0.01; 10.6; 10.5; 10.3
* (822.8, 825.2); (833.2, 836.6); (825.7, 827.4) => -0.02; 11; 11.1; 10.6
